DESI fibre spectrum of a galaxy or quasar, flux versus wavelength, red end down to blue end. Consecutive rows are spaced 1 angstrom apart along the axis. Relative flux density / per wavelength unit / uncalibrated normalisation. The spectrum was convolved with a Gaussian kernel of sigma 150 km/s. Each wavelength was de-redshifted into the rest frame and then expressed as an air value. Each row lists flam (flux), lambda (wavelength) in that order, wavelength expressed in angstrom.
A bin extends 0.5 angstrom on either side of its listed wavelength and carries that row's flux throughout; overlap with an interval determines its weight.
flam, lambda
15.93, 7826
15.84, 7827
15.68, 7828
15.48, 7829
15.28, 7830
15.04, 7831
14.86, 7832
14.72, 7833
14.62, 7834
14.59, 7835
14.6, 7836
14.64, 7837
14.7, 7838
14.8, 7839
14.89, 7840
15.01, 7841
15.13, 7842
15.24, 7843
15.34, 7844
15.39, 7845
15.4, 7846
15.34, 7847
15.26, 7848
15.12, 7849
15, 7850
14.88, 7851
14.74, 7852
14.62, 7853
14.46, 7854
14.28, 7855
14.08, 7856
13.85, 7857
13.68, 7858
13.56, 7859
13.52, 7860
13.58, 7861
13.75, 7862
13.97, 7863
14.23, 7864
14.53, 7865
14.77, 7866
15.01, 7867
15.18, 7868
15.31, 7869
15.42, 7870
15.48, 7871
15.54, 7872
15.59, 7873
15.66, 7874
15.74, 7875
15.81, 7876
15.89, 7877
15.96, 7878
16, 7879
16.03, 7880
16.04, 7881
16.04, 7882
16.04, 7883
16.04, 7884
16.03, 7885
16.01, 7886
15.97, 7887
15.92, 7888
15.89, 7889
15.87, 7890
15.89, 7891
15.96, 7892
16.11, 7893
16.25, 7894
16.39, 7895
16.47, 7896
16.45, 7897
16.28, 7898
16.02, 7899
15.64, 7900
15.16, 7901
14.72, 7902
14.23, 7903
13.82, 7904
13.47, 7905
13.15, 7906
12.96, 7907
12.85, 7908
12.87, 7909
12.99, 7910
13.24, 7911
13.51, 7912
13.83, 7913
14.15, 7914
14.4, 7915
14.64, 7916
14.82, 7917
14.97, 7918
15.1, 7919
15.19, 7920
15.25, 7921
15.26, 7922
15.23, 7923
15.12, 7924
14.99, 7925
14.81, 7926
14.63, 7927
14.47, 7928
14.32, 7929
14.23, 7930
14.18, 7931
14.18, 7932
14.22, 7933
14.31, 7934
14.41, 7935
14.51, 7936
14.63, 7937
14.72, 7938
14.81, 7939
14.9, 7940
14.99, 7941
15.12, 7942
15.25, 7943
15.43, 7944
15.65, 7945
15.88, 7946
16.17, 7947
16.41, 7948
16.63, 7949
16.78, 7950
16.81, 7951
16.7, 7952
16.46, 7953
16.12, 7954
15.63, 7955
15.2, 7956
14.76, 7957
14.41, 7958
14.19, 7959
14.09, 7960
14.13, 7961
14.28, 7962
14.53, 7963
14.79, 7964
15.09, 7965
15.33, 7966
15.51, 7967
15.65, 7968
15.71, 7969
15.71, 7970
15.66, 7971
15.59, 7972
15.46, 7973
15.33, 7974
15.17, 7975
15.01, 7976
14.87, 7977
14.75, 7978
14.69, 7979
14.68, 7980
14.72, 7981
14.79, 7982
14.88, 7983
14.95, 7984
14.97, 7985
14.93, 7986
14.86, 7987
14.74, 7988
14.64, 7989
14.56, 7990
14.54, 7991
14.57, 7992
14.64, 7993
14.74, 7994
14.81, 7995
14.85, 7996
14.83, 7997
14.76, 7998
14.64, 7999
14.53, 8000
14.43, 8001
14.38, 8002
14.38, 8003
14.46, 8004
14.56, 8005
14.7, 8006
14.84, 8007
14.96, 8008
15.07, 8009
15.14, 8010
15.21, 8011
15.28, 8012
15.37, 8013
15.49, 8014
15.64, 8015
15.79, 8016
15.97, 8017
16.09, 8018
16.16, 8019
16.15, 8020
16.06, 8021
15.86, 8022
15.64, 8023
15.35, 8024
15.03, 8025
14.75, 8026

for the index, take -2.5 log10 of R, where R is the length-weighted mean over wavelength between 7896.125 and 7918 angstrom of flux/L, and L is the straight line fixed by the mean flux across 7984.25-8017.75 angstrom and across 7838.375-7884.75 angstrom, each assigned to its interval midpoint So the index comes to 0.05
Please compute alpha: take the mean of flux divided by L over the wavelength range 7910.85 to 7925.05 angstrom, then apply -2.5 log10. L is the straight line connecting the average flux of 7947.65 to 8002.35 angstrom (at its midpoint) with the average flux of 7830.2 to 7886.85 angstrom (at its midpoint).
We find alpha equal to 0.028 mag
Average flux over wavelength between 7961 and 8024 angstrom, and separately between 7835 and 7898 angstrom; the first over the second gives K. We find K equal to 0.99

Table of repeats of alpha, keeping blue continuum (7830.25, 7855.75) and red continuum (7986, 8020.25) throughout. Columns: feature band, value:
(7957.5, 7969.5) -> 0.01 mag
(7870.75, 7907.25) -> -0.05 mag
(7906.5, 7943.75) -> 0.04 mag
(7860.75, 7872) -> 0.01 mag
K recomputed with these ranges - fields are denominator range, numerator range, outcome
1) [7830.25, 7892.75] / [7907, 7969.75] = 0.98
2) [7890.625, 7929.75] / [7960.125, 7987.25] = 1.02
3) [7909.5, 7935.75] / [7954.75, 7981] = 1.04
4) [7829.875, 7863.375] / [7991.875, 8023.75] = 1.03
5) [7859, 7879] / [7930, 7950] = 1.01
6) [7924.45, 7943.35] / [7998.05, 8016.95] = 1.02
